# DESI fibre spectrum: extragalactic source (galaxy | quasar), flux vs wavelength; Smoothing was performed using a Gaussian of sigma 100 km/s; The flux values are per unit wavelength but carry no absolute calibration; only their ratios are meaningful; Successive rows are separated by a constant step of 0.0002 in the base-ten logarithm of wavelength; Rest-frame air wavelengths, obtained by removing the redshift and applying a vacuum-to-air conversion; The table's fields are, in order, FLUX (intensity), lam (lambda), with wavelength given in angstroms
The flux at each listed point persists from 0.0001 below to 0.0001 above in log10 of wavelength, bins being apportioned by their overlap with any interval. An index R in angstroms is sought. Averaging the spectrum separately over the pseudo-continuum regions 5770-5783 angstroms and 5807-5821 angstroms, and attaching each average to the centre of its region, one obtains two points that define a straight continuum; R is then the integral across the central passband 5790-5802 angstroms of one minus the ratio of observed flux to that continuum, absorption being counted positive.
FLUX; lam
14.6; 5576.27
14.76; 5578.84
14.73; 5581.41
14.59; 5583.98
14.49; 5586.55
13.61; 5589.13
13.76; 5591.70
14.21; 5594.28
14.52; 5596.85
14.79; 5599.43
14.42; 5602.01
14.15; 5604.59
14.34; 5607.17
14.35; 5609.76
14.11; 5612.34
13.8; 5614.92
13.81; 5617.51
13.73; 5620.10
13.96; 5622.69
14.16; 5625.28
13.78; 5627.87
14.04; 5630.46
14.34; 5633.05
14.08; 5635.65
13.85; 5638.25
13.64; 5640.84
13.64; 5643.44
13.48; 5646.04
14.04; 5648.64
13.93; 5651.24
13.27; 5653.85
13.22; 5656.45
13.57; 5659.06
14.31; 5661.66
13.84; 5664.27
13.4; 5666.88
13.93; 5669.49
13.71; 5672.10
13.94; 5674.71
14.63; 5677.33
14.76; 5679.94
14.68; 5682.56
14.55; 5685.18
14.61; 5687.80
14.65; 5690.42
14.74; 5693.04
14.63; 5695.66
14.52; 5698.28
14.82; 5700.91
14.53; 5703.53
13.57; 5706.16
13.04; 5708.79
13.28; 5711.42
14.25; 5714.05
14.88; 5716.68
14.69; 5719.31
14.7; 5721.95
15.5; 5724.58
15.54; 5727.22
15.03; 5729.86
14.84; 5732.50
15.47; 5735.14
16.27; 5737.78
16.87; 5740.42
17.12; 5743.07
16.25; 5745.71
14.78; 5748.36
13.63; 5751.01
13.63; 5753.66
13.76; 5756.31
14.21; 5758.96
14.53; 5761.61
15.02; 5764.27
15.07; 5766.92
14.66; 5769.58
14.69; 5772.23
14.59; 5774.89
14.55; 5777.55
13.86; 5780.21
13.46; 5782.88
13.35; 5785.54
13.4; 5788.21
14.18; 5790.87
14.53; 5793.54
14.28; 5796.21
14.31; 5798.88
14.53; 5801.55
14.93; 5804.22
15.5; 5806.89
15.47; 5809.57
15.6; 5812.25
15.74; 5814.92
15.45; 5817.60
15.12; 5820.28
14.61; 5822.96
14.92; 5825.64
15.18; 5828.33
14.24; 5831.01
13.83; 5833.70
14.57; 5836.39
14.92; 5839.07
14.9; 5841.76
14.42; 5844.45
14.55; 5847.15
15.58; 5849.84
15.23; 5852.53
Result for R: 0.5 angstroms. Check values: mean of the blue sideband 14.3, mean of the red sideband 15.5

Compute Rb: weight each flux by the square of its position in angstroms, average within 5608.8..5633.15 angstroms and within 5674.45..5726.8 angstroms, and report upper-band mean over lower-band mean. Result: 1.06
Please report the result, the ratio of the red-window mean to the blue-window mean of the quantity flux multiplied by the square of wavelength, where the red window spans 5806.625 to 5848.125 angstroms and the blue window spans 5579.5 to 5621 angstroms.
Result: 1.14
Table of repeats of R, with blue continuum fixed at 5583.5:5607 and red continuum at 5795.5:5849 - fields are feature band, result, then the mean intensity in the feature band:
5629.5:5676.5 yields 2.0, 13.8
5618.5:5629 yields 0.3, 13.9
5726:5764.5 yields -1.2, 15.1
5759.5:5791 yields 1.0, 14.3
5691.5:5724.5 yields 0.5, 14.4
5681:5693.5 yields -0.1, 14.6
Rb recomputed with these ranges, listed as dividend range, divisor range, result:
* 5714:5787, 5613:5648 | 1.11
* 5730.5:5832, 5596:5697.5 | 1.10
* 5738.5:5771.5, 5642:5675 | 1.13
